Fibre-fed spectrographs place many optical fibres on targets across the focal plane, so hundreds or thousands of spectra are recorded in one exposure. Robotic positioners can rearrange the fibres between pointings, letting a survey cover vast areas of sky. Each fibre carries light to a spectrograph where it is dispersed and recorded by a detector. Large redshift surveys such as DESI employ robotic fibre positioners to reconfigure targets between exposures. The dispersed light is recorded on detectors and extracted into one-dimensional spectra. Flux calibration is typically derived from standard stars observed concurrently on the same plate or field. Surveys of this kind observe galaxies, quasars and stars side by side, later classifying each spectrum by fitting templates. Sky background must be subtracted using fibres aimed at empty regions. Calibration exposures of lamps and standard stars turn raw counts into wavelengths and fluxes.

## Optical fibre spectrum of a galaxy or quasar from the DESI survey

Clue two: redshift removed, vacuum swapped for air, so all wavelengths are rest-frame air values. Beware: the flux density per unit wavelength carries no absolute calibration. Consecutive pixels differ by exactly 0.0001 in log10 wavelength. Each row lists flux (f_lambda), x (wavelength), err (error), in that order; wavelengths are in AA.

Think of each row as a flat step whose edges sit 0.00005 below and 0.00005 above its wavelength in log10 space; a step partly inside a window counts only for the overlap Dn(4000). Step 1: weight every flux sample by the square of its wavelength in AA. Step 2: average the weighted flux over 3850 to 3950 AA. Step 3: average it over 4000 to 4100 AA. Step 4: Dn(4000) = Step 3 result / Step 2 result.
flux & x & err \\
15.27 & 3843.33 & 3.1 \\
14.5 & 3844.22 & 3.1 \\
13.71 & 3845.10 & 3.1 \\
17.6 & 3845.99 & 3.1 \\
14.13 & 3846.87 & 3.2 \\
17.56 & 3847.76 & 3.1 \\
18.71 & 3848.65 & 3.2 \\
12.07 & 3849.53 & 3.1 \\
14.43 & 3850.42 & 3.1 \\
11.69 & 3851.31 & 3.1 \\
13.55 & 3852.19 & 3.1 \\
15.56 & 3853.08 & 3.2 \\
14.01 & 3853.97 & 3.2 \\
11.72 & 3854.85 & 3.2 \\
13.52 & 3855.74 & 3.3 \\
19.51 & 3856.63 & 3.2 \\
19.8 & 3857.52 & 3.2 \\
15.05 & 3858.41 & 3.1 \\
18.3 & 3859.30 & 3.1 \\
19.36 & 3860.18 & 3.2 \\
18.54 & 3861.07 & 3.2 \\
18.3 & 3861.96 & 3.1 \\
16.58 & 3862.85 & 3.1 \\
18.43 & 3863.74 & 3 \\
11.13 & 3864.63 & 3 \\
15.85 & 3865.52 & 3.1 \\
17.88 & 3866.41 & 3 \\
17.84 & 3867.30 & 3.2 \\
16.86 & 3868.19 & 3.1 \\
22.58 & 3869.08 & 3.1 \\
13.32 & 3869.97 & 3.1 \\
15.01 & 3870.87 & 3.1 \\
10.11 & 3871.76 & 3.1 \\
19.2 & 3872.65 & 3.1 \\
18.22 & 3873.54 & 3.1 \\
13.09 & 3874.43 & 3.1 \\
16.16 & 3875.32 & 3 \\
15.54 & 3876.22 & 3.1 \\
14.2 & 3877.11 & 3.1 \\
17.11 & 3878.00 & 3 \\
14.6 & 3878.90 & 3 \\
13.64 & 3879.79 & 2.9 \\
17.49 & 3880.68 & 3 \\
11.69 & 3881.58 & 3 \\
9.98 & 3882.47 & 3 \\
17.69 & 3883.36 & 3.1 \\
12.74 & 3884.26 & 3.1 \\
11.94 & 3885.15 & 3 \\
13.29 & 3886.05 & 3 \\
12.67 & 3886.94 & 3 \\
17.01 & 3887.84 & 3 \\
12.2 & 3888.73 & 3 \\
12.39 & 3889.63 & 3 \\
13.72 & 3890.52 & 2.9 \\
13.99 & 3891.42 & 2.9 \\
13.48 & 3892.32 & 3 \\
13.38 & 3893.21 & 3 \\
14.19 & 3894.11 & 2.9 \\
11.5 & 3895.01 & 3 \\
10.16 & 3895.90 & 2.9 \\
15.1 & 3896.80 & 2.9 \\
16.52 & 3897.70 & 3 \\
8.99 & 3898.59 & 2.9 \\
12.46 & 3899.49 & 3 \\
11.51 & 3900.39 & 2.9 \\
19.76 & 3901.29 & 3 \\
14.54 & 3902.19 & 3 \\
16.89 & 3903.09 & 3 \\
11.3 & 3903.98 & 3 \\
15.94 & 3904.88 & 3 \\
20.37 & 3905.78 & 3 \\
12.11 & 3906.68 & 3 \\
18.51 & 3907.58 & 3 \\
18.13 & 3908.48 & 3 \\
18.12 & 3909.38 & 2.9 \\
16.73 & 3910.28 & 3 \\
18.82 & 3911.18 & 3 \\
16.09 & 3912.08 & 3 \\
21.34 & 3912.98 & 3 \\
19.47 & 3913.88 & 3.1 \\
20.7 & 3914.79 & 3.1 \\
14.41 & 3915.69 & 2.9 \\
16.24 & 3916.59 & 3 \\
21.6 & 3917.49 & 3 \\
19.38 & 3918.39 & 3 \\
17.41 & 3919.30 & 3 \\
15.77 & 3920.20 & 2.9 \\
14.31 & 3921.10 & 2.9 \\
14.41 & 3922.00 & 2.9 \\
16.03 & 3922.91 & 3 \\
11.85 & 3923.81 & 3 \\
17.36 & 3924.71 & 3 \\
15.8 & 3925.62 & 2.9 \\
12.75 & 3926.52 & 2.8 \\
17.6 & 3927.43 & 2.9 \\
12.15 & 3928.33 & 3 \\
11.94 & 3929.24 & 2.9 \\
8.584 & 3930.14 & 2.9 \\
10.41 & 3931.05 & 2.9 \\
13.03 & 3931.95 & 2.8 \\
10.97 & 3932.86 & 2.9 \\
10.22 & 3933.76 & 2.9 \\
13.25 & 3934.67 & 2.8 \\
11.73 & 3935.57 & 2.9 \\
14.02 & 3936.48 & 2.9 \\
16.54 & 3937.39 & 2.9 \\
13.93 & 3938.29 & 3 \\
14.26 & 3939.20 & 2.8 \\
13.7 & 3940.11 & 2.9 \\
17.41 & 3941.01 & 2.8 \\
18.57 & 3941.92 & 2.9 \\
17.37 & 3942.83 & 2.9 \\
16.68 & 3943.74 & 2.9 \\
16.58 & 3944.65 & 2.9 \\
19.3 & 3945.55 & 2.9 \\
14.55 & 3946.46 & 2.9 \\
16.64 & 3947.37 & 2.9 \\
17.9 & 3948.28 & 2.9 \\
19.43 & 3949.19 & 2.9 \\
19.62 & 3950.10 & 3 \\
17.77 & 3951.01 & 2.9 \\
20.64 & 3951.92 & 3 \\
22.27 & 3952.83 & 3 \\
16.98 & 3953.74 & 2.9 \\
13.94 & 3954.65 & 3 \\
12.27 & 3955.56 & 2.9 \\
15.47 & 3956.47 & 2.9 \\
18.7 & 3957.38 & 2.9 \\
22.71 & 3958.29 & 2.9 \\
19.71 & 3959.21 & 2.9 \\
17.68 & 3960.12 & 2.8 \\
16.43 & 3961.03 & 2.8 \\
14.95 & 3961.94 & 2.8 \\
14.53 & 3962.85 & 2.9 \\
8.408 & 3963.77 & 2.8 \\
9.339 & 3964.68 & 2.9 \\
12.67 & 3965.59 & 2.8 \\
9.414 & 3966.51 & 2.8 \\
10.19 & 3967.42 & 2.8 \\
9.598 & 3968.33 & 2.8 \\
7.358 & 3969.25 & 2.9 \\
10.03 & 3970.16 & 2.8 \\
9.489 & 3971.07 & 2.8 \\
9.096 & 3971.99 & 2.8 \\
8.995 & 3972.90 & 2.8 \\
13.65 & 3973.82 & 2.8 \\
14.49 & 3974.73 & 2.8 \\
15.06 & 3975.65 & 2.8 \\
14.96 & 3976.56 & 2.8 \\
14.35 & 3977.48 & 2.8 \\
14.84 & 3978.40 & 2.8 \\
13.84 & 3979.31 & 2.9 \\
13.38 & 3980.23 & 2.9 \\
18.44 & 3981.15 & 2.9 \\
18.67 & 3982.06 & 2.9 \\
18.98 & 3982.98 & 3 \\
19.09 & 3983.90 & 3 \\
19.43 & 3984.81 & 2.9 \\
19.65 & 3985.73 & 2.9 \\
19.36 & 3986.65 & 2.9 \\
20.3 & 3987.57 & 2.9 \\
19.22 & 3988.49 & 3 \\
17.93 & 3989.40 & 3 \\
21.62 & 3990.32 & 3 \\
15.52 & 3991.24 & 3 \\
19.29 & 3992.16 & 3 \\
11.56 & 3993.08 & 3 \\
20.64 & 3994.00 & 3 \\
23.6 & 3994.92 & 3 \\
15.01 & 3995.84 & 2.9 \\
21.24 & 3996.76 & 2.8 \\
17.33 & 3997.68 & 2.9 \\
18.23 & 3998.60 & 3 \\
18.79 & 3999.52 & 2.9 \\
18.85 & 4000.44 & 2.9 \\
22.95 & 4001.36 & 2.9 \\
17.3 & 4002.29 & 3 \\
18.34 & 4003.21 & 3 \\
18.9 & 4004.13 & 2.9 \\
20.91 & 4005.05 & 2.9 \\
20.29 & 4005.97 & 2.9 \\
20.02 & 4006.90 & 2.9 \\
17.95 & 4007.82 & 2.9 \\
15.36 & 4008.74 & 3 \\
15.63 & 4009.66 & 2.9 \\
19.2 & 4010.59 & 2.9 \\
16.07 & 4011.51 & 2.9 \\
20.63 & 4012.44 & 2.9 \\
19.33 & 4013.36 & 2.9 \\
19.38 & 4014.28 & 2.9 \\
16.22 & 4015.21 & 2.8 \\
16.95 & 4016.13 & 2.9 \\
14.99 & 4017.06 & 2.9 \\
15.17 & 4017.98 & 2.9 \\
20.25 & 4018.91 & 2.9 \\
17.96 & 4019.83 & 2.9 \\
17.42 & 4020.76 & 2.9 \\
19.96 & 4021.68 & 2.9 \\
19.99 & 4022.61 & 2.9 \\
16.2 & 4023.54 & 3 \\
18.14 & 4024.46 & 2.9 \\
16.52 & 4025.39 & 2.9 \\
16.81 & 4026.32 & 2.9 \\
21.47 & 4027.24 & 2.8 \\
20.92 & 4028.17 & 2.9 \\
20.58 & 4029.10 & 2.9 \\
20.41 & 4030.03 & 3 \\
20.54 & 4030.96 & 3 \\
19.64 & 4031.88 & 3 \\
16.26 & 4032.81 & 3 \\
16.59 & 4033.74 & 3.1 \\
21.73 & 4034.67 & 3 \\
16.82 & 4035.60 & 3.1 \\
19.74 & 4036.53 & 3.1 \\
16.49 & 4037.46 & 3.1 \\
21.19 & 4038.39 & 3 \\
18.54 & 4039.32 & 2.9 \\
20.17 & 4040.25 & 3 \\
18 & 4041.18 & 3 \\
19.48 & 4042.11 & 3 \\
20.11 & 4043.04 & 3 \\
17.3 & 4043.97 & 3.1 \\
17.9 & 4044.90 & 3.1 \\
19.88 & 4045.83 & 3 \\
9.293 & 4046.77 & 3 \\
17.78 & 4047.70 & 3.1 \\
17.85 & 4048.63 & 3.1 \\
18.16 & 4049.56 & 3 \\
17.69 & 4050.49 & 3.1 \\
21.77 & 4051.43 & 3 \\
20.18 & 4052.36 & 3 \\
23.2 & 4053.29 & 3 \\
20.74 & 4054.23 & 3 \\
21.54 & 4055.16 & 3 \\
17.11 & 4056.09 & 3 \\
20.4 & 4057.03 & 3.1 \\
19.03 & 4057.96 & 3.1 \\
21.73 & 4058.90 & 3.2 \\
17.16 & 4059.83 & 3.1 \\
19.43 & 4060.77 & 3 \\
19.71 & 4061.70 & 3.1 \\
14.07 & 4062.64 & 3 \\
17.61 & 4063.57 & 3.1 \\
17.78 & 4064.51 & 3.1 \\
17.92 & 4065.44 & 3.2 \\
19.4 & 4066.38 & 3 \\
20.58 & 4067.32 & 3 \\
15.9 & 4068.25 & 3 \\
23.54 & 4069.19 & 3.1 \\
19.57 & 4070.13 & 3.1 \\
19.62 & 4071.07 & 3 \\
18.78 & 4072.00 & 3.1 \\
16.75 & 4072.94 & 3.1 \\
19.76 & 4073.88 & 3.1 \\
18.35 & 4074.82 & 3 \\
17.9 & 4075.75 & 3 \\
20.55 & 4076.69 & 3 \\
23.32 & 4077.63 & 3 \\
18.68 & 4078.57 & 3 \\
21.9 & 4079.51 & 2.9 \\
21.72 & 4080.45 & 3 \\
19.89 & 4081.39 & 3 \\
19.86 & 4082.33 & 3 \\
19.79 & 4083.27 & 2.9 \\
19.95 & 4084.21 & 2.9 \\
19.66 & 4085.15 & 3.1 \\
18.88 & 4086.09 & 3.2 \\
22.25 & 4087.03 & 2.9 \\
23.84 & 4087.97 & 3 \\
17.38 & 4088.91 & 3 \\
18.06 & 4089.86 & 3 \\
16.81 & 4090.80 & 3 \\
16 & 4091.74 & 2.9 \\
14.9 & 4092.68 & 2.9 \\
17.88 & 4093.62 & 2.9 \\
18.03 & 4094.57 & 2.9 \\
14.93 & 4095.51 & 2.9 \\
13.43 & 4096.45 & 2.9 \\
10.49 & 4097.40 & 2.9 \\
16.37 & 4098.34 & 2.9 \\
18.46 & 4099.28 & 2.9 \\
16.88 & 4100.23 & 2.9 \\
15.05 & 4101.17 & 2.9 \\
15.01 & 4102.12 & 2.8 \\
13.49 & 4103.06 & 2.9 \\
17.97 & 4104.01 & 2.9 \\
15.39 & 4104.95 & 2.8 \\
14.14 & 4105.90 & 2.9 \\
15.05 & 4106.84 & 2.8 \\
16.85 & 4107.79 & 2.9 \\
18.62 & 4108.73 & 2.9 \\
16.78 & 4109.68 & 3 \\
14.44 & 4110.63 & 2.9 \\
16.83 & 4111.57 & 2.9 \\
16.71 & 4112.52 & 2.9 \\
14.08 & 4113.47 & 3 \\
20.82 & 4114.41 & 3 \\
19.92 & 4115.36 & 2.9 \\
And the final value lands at 1.31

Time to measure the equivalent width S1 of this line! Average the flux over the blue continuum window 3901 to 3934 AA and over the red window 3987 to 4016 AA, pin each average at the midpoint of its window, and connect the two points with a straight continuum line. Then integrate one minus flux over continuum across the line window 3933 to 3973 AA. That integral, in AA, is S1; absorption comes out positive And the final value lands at 5.0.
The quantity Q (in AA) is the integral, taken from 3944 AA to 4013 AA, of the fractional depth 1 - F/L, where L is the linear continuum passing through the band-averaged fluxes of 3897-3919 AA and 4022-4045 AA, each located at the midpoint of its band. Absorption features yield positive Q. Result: 5.1 AA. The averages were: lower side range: 16.7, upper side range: 18.9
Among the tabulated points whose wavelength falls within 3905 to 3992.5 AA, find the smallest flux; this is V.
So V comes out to 7.358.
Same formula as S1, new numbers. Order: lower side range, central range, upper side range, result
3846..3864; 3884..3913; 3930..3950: 1.6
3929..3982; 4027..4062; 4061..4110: -4.6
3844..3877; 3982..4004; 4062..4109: -2.2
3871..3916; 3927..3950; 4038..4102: 1.7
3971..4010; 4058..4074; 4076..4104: -0.8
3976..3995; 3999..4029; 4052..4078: -0.2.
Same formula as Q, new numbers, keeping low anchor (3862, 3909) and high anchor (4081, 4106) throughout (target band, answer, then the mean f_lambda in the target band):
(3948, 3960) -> -2.02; 18.2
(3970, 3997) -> -0.76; 16.4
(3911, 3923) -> -1.90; 17.6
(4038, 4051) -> -1.10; 18.1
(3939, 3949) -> -0.81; 16.8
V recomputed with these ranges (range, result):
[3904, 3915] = 12.11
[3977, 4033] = 11.56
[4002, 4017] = 15.36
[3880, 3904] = 8.99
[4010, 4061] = 9.293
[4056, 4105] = 10.49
